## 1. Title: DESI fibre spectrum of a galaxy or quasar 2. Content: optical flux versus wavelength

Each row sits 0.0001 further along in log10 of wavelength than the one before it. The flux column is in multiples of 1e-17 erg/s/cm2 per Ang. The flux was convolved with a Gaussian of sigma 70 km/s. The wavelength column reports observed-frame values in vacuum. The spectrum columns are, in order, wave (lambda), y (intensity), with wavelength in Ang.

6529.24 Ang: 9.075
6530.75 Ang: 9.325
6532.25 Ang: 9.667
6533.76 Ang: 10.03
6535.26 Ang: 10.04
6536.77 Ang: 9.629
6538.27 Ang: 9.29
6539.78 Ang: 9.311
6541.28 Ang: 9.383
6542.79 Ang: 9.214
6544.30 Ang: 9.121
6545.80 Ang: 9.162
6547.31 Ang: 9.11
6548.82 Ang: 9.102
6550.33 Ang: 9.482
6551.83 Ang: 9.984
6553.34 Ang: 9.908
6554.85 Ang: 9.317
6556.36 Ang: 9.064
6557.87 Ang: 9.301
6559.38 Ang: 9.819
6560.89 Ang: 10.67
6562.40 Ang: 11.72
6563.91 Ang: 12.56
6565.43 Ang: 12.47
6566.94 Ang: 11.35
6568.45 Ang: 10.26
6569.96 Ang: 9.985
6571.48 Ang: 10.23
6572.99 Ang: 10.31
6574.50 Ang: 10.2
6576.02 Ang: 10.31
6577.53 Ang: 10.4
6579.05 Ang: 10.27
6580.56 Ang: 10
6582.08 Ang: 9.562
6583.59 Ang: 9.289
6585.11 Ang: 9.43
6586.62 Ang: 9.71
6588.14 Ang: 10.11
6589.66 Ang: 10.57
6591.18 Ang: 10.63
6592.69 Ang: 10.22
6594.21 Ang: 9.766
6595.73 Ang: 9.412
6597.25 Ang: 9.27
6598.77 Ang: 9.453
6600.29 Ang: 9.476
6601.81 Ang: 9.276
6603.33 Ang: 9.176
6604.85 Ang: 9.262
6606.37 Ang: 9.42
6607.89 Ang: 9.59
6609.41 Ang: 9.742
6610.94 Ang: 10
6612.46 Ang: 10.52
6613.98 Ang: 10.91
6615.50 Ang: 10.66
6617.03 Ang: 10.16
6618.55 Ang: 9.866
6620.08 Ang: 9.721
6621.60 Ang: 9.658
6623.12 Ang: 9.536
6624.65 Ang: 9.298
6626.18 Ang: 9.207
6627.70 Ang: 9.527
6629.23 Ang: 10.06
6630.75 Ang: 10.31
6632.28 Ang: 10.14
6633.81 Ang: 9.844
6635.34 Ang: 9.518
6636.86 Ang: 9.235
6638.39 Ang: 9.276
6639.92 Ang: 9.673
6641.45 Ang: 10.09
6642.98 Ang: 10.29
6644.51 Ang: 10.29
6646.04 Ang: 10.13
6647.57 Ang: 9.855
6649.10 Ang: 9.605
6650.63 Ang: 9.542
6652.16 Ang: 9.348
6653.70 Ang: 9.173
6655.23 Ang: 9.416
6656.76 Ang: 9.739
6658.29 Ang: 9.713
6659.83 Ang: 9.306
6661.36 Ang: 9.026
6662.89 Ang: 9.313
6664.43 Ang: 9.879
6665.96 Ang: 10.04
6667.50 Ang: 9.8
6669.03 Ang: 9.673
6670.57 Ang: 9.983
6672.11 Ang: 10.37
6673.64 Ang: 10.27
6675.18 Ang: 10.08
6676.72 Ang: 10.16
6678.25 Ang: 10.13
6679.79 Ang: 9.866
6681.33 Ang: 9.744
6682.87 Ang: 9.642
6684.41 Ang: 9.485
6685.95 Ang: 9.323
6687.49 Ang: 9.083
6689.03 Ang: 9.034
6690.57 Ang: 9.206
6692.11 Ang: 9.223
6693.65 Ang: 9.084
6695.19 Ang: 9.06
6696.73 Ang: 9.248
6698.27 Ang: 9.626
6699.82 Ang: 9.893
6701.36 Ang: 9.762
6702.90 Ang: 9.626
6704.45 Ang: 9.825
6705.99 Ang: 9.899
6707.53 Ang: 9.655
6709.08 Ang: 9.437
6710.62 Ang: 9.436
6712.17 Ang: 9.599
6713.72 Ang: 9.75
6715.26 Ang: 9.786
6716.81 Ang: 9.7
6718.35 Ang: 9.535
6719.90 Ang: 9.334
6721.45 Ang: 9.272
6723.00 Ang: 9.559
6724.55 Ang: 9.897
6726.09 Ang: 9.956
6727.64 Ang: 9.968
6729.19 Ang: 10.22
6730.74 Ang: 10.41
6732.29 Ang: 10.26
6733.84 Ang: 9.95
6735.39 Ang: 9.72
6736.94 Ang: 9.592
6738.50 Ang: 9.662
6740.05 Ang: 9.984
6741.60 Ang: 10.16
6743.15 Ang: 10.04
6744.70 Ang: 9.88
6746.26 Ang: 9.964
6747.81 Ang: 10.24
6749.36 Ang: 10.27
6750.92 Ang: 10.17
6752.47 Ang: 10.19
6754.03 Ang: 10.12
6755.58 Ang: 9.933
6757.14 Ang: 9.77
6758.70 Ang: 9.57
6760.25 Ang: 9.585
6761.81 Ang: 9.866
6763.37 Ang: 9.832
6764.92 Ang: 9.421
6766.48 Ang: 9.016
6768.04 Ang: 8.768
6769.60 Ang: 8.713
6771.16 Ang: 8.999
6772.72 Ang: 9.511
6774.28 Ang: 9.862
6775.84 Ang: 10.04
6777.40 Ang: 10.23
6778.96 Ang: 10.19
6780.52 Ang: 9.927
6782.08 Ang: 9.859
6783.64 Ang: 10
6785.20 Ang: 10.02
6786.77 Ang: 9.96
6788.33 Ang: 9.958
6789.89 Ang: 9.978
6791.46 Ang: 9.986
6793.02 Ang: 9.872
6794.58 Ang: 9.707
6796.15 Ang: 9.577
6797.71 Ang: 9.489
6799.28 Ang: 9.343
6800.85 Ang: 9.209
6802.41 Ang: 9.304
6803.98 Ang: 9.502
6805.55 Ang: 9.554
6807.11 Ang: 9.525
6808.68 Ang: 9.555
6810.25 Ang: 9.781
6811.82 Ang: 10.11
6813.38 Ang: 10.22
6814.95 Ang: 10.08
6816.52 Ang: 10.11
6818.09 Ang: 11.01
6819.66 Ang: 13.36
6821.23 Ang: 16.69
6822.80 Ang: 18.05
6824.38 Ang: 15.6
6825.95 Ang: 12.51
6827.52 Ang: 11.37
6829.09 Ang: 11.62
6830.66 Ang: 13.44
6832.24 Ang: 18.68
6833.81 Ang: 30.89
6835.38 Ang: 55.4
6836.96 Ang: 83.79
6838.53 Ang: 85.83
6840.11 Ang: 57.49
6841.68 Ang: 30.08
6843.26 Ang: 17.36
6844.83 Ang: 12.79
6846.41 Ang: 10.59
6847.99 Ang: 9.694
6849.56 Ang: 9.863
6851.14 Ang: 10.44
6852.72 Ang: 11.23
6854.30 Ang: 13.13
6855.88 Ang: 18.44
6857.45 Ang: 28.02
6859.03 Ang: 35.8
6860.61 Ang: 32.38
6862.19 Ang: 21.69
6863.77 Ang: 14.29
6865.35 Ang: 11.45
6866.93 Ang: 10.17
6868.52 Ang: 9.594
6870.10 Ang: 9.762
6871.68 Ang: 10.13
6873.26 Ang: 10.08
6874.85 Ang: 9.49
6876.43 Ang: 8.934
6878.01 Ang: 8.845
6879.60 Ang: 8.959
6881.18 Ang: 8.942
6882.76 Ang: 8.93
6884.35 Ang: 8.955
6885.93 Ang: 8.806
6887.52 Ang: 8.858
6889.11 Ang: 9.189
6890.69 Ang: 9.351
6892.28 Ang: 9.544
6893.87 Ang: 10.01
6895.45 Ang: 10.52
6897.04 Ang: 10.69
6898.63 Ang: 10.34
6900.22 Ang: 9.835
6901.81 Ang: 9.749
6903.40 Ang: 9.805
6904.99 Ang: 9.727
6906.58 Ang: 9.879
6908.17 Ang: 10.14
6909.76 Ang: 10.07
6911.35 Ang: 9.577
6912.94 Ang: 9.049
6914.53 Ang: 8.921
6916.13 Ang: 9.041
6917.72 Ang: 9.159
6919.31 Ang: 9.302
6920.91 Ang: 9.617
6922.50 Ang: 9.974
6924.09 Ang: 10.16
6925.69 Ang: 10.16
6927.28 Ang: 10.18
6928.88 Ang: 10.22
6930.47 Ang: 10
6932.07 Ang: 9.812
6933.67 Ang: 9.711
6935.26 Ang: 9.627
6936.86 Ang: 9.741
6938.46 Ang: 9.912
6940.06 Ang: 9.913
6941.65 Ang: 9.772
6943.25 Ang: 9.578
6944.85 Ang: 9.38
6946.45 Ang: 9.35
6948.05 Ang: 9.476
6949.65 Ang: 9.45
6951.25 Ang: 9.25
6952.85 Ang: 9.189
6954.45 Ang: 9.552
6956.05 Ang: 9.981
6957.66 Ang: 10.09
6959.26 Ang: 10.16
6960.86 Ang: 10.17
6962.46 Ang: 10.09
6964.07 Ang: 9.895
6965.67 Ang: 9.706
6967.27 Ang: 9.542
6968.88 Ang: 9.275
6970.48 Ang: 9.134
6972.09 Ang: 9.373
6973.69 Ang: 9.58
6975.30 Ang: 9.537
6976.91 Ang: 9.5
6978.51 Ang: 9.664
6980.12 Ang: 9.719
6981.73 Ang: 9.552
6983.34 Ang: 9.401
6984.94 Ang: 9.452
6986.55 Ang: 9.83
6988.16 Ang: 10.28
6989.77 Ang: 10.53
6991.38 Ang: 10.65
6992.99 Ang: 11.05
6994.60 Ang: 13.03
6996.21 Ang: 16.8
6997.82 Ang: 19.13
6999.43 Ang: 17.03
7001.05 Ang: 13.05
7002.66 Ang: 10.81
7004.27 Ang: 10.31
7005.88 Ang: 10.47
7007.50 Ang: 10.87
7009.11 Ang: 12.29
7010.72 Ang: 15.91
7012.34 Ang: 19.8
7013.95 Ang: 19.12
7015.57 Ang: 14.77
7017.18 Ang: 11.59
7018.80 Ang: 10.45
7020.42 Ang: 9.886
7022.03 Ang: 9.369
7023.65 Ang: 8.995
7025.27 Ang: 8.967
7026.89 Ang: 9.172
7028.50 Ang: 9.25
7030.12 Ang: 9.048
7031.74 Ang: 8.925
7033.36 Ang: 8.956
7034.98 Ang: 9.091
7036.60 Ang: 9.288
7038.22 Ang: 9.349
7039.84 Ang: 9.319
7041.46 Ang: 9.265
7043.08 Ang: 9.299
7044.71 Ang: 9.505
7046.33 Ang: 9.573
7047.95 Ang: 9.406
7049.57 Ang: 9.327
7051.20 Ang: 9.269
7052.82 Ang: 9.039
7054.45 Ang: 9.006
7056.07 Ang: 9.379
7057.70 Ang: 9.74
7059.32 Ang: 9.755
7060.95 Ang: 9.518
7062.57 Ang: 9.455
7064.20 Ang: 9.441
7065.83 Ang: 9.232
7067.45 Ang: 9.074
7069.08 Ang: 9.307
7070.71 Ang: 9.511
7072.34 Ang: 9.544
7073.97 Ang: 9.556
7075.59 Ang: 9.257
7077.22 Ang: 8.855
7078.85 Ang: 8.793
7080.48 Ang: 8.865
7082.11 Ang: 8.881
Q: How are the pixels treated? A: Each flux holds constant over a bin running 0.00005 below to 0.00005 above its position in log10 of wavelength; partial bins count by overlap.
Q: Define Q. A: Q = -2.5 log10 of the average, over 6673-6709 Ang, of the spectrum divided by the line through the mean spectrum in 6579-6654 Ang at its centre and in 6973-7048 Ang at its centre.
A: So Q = 0.05 mag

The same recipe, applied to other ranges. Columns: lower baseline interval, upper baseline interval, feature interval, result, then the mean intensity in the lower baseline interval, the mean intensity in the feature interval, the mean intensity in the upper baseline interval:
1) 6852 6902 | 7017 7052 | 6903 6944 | 0.20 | 12.7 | 9.73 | 9.38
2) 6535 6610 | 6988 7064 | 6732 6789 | 0.06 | 9.89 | 9.81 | 11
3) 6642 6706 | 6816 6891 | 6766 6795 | 0.48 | 9.66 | 9.72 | 18.9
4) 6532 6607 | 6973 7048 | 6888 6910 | 0.09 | 9.9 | 9.9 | 11.1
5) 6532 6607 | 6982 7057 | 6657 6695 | 0.06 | 9.9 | 9.64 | 11.1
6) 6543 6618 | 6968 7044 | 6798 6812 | 0.11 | 9.99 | 9.51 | 11.1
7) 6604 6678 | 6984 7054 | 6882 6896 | 0.15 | 9.8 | 9.33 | 11.2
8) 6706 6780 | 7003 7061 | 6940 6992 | 0.07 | 9.77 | 9.69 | 10.5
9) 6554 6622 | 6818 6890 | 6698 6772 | 0.48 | 10.1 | 9.75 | 19.2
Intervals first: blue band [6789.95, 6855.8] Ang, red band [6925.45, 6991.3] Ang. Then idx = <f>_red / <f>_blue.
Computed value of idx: 0.5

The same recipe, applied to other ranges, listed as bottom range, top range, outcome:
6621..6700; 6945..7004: 1.10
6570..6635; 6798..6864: 2.04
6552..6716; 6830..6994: 1.39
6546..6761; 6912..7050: 1.06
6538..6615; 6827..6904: 1.82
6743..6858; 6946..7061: 0.71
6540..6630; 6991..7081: 1.08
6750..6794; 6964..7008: 1.13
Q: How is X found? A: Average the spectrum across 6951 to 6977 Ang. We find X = 9.66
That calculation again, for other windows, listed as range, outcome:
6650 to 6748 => 9.69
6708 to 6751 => 9.84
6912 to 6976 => 9.65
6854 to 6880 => 15.5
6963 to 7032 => 11.3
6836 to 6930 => 15.3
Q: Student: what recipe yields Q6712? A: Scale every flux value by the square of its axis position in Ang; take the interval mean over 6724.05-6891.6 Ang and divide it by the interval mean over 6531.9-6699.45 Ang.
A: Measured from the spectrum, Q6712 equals 1.50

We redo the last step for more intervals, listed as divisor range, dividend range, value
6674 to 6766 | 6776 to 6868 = 1.84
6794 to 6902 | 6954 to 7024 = 0.74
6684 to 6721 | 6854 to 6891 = 1.50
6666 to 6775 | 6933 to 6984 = 1.06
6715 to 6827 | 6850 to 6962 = 1.13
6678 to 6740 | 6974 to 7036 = 1.30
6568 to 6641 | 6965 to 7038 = 1.27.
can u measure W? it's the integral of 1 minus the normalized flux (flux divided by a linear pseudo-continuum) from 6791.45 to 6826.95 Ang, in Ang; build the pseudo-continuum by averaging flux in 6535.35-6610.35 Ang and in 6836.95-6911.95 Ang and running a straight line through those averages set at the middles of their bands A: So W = 8.7 Ang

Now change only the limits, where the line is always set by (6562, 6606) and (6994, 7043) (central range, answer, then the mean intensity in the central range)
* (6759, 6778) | 2.4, 9.48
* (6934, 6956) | 3.7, 9.57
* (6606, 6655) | 2.4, 9.82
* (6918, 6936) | 2.5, 9.87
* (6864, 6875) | 0.8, 10.3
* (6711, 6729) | 1.6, 9.68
